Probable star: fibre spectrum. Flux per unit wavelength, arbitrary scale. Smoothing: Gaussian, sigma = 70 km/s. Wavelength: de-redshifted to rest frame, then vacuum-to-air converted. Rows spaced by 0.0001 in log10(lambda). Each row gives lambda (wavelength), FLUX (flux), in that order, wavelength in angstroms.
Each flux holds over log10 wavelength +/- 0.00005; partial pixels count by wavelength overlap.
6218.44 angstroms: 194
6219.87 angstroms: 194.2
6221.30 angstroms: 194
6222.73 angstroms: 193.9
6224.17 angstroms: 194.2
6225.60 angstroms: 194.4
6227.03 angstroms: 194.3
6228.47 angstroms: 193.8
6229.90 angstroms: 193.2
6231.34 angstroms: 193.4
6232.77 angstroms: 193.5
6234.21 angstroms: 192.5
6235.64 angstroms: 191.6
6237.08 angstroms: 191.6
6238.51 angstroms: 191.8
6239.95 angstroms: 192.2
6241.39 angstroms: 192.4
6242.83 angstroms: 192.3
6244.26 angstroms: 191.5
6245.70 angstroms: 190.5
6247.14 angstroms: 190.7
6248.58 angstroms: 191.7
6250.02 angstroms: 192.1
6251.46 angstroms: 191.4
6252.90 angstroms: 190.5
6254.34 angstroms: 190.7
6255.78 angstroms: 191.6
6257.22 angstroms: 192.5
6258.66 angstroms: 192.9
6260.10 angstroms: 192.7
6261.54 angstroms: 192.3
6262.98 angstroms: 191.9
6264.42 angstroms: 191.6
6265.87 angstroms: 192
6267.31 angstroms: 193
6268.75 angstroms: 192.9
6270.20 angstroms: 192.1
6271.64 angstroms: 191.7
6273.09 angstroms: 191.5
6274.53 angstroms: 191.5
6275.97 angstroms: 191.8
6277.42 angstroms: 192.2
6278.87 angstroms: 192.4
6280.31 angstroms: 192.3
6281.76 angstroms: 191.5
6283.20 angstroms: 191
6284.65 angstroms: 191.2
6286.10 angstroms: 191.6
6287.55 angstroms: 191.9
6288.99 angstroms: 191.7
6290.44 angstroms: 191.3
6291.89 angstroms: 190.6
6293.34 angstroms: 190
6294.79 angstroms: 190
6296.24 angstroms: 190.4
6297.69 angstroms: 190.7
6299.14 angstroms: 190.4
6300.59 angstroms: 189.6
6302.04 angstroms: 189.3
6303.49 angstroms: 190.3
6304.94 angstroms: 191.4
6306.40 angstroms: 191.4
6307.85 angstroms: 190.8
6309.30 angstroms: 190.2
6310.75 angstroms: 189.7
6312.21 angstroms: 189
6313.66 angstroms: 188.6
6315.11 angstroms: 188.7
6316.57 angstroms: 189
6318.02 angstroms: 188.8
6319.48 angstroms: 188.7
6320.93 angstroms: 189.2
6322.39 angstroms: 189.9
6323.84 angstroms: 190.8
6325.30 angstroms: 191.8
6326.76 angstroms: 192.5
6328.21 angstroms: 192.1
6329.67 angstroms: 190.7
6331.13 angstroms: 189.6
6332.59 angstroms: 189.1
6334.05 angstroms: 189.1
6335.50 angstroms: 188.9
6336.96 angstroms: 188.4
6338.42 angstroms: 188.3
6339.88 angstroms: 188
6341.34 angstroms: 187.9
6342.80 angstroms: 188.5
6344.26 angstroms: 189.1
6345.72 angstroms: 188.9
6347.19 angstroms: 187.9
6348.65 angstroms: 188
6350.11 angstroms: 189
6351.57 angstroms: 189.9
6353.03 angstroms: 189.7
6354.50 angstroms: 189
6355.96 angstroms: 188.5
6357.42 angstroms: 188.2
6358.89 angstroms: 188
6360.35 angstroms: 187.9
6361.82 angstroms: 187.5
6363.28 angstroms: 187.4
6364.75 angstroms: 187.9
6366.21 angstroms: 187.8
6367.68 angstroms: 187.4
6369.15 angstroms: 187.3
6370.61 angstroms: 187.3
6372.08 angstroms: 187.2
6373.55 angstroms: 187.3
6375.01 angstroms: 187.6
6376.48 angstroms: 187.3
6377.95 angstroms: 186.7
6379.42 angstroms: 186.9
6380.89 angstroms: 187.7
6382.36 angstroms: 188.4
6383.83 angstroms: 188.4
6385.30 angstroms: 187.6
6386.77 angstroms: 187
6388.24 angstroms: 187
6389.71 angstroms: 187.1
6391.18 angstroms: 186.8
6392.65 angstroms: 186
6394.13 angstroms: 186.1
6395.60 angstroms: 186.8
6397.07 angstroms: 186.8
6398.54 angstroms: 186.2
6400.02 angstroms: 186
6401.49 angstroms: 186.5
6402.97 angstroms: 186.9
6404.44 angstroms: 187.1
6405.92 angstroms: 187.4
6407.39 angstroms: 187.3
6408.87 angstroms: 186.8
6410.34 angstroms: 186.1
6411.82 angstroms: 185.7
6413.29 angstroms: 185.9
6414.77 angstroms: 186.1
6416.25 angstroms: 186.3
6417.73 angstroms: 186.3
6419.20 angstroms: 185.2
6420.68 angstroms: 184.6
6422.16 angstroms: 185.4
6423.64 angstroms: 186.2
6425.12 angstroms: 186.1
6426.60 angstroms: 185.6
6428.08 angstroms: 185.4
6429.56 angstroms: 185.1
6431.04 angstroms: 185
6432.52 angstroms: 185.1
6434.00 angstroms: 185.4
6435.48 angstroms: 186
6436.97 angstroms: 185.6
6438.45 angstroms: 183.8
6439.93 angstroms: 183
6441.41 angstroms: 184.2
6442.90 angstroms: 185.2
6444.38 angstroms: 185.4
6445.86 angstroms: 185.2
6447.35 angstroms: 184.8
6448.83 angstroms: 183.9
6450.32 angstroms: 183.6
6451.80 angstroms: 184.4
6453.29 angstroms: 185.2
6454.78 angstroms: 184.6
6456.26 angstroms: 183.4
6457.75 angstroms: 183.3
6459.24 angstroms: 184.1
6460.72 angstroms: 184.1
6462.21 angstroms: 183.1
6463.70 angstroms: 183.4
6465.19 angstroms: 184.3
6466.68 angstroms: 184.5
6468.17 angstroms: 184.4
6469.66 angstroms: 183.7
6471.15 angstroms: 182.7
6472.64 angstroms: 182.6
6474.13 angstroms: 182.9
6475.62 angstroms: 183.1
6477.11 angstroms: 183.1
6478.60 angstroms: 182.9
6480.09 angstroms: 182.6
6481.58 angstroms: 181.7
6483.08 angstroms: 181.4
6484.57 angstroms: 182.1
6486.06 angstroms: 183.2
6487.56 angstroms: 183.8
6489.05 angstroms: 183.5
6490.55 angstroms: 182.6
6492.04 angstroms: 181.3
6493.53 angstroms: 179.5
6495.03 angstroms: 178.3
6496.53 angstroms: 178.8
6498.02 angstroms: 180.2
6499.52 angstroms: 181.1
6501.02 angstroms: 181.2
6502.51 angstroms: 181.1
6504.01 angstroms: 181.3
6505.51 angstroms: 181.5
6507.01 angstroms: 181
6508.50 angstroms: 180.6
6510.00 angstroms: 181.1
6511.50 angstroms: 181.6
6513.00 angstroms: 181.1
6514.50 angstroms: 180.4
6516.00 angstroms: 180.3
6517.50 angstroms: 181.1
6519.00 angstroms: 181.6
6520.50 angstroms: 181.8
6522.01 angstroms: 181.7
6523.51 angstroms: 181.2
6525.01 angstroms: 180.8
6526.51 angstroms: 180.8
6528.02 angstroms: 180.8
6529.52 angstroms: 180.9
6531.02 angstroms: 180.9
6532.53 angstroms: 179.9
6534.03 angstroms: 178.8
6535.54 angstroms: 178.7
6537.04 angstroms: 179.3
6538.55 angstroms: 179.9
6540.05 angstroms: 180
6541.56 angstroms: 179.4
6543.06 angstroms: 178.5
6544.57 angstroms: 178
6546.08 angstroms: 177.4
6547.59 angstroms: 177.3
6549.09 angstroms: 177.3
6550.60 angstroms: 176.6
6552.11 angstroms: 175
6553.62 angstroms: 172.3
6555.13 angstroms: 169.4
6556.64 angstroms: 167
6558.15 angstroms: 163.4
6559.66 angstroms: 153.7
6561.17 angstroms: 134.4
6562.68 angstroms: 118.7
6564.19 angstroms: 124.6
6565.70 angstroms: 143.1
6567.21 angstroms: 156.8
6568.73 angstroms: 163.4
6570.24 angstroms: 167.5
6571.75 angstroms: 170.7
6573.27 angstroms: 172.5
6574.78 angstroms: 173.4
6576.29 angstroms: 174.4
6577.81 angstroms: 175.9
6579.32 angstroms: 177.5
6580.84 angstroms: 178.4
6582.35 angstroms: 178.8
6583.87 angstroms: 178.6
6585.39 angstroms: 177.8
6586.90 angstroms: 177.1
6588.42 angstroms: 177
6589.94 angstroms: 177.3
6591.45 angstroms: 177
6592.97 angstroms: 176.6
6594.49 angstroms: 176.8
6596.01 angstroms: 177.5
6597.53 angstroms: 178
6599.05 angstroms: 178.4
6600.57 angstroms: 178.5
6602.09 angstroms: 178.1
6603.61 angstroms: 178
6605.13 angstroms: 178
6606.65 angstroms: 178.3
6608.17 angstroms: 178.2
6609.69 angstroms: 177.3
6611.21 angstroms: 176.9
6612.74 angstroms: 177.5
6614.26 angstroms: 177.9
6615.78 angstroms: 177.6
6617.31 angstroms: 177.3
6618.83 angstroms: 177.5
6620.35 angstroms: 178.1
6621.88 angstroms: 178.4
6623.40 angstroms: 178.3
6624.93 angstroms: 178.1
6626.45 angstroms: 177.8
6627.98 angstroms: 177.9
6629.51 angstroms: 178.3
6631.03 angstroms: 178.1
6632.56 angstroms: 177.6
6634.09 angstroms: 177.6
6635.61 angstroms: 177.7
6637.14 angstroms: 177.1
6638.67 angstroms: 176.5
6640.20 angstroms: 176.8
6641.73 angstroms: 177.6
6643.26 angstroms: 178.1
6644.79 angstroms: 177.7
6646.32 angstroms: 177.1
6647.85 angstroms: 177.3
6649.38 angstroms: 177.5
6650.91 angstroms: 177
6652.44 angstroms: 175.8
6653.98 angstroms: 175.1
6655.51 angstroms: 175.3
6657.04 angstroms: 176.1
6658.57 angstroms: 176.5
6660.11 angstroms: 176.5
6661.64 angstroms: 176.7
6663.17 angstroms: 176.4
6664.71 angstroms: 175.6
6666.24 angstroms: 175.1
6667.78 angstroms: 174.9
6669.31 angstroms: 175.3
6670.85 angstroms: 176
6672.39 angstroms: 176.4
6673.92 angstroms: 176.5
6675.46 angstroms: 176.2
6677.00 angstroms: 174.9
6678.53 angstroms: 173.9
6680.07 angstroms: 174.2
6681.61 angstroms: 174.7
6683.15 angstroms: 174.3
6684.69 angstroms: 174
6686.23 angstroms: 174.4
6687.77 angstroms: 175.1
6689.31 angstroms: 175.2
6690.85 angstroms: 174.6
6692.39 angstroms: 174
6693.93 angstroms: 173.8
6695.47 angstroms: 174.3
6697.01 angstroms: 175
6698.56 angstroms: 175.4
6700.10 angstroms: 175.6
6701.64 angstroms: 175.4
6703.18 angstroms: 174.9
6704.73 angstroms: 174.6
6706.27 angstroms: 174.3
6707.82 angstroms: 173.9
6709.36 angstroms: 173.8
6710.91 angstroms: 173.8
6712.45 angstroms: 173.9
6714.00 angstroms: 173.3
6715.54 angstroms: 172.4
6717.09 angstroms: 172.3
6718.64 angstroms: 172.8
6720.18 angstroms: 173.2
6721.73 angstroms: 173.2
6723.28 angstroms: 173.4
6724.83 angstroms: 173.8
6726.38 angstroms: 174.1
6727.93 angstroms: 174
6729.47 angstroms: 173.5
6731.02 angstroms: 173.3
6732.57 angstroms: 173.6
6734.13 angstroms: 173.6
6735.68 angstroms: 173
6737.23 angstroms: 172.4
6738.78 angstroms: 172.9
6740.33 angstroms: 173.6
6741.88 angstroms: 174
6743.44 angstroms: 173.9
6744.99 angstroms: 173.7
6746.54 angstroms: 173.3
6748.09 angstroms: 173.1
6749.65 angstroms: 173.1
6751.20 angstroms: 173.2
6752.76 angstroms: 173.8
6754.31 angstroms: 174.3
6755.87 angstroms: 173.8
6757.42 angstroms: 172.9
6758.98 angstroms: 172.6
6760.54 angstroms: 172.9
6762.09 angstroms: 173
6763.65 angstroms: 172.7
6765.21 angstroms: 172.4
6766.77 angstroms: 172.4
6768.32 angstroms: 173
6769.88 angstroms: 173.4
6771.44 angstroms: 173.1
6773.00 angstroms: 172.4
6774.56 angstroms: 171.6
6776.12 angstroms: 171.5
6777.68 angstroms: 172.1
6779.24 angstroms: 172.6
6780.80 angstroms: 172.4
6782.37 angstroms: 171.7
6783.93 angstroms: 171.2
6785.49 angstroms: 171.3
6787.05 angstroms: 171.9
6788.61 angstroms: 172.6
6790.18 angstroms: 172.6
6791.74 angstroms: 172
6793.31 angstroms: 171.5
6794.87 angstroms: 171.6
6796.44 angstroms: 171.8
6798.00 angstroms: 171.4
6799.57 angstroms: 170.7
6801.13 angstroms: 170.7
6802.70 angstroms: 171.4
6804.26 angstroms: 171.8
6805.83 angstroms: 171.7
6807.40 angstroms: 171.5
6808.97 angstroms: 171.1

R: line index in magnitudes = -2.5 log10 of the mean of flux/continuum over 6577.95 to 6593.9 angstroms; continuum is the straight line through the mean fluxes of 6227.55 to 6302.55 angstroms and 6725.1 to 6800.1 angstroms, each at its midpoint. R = 0.01 mag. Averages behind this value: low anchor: 192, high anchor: 173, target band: 178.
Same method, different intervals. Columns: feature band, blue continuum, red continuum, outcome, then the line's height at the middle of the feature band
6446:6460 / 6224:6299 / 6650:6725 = 0.000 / 184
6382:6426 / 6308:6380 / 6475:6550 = -0.004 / 186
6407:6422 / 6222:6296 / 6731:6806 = 0.001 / 186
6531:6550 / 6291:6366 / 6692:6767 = 0.014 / 181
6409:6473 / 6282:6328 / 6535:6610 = -0.024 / 181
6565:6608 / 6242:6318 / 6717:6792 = 0.032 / 179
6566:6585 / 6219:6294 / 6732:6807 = 0.051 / 180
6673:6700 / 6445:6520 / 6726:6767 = 0.004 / 175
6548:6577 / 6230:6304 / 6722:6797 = 0.123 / 180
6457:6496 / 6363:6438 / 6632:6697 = 0.004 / 183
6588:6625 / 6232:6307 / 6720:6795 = 0.006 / 179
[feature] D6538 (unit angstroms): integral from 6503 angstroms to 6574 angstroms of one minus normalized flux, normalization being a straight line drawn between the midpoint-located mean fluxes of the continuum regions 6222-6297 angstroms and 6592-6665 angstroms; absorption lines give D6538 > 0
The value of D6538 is 3.27 angstroms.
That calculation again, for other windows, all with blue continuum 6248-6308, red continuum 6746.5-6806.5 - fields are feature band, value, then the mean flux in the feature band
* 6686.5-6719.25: 0.18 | 174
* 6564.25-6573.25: 1.09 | 158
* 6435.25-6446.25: 0.03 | 185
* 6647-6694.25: 0.24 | 175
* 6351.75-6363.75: 0.00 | 188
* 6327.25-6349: 0.01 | 189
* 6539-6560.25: 0.89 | 173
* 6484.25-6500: 0.17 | 181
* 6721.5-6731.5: 0.03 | 174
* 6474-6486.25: 0.08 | 183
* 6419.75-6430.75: 0.02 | 185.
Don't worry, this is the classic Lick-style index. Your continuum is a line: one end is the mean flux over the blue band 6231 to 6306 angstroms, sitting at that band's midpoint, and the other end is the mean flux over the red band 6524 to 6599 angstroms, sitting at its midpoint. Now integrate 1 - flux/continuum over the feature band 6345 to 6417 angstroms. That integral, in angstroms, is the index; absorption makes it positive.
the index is -1.3 angstroms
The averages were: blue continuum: 192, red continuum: 172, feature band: 187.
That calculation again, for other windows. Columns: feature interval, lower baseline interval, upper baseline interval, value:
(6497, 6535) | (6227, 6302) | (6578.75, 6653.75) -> 0.2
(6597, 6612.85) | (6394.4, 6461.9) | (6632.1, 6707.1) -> 0.0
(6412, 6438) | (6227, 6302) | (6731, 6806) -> 0.0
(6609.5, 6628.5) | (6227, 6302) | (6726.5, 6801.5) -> 0.1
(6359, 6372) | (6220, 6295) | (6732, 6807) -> 0.0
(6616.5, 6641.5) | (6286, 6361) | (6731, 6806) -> 0.0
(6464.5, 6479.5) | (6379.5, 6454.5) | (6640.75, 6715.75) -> 0.0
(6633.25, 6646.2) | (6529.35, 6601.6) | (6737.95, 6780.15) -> -0.4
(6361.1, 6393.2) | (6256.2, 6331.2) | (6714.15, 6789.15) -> 0.1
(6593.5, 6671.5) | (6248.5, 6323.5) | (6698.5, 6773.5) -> 0.1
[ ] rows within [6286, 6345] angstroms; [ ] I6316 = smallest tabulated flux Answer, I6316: 187.9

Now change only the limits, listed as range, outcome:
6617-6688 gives 173.9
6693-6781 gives 171.5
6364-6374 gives 187.2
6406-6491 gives 181.4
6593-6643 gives 176.5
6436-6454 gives 183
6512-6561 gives 153.7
